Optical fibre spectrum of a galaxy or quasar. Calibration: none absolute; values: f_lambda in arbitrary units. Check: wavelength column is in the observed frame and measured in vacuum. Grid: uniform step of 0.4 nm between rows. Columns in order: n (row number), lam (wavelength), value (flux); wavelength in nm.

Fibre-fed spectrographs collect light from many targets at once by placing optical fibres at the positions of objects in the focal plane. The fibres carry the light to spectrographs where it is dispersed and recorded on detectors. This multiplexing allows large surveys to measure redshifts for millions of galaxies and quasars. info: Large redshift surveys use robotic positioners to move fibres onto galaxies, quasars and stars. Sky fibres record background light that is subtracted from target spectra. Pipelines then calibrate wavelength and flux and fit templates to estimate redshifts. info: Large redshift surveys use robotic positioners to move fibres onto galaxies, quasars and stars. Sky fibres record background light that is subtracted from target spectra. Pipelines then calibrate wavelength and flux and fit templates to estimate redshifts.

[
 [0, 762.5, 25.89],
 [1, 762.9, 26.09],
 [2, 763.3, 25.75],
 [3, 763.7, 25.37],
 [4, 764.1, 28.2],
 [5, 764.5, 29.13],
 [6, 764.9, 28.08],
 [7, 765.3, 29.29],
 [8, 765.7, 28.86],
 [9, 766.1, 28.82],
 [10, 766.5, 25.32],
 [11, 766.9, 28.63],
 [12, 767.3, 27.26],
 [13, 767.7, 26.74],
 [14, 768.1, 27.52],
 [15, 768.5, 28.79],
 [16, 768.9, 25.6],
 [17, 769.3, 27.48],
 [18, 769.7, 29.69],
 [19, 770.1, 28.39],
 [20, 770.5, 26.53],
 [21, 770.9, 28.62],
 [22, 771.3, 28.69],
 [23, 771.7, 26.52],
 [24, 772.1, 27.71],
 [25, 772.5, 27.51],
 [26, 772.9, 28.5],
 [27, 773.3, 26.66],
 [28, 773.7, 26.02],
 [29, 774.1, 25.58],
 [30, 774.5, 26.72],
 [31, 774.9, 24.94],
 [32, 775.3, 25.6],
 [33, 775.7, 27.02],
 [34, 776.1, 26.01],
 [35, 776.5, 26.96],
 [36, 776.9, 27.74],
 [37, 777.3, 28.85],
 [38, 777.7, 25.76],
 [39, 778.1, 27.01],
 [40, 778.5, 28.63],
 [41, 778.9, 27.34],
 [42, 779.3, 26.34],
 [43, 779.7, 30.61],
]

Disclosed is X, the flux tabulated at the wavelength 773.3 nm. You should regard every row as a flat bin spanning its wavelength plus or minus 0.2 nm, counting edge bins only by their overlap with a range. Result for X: 26.66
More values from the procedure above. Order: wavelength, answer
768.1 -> 27.52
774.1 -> 25.58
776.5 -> 26.96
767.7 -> 26.74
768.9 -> 25.6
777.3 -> 28.85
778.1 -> 27.01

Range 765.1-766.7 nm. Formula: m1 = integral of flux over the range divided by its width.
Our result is 28.1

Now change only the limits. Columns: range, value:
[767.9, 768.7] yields 28.2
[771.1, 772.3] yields 27.6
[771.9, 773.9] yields 27.3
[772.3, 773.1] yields 28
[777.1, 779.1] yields 27.5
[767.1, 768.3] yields 27.2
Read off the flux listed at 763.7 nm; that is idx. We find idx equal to 25.37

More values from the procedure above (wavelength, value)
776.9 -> 27.74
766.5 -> 25.32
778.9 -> 27.34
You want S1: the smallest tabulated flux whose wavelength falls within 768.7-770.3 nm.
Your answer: 25.6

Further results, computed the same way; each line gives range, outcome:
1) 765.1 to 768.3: 25.32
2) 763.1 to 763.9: 25.37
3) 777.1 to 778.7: 25.76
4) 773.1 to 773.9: 26.02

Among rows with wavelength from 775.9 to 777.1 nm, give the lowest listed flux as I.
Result 26.01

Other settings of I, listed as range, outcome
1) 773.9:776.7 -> 24.94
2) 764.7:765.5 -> 28.08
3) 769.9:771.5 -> 26.53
